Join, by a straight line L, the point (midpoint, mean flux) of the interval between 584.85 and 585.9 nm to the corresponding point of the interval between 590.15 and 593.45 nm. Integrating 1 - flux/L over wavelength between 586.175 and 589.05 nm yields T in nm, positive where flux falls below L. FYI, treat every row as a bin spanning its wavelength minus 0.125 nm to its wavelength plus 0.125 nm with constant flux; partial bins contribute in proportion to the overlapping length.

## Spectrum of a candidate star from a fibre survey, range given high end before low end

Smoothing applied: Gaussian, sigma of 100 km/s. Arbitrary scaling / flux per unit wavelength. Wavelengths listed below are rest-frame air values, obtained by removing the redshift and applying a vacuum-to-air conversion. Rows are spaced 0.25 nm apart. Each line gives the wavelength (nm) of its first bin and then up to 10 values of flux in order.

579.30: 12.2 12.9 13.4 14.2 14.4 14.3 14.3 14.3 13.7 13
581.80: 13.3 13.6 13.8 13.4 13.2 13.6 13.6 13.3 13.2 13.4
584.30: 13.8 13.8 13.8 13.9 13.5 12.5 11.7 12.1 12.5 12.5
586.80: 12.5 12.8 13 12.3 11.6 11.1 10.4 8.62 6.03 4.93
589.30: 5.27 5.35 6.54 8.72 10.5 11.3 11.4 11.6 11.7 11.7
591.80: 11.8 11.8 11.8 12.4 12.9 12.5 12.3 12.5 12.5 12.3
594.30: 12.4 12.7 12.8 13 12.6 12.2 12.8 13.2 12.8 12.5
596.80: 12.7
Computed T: 0.38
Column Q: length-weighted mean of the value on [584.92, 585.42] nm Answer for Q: 13.7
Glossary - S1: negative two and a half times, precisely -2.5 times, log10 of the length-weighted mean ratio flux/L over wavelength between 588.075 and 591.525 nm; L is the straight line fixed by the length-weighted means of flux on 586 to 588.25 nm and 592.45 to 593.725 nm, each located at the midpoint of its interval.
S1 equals 0.37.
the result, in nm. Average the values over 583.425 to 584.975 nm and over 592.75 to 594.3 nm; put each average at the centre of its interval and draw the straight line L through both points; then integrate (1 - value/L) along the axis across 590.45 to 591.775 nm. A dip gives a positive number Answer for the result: 0.12 nm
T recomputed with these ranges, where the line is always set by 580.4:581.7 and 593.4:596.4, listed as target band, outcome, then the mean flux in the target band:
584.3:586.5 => 0.08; 13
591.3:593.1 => 0.11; 12.1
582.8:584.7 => 0.02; 13.5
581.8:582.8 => 0.02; 13.5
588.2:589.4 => 0.56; 7.02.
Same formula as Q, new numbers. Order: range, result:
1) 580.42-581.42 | 14.2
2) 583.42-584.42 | 13.4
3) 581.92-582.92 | 13.5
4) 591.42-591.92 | 11.7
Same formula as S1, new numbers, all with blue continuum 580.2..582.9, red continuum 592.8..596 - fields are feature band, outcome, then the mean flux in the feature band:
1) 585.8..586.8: 0.09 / 12.3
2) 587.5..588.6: 0.21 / 10.9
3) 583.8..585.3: -0.02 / 13.7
